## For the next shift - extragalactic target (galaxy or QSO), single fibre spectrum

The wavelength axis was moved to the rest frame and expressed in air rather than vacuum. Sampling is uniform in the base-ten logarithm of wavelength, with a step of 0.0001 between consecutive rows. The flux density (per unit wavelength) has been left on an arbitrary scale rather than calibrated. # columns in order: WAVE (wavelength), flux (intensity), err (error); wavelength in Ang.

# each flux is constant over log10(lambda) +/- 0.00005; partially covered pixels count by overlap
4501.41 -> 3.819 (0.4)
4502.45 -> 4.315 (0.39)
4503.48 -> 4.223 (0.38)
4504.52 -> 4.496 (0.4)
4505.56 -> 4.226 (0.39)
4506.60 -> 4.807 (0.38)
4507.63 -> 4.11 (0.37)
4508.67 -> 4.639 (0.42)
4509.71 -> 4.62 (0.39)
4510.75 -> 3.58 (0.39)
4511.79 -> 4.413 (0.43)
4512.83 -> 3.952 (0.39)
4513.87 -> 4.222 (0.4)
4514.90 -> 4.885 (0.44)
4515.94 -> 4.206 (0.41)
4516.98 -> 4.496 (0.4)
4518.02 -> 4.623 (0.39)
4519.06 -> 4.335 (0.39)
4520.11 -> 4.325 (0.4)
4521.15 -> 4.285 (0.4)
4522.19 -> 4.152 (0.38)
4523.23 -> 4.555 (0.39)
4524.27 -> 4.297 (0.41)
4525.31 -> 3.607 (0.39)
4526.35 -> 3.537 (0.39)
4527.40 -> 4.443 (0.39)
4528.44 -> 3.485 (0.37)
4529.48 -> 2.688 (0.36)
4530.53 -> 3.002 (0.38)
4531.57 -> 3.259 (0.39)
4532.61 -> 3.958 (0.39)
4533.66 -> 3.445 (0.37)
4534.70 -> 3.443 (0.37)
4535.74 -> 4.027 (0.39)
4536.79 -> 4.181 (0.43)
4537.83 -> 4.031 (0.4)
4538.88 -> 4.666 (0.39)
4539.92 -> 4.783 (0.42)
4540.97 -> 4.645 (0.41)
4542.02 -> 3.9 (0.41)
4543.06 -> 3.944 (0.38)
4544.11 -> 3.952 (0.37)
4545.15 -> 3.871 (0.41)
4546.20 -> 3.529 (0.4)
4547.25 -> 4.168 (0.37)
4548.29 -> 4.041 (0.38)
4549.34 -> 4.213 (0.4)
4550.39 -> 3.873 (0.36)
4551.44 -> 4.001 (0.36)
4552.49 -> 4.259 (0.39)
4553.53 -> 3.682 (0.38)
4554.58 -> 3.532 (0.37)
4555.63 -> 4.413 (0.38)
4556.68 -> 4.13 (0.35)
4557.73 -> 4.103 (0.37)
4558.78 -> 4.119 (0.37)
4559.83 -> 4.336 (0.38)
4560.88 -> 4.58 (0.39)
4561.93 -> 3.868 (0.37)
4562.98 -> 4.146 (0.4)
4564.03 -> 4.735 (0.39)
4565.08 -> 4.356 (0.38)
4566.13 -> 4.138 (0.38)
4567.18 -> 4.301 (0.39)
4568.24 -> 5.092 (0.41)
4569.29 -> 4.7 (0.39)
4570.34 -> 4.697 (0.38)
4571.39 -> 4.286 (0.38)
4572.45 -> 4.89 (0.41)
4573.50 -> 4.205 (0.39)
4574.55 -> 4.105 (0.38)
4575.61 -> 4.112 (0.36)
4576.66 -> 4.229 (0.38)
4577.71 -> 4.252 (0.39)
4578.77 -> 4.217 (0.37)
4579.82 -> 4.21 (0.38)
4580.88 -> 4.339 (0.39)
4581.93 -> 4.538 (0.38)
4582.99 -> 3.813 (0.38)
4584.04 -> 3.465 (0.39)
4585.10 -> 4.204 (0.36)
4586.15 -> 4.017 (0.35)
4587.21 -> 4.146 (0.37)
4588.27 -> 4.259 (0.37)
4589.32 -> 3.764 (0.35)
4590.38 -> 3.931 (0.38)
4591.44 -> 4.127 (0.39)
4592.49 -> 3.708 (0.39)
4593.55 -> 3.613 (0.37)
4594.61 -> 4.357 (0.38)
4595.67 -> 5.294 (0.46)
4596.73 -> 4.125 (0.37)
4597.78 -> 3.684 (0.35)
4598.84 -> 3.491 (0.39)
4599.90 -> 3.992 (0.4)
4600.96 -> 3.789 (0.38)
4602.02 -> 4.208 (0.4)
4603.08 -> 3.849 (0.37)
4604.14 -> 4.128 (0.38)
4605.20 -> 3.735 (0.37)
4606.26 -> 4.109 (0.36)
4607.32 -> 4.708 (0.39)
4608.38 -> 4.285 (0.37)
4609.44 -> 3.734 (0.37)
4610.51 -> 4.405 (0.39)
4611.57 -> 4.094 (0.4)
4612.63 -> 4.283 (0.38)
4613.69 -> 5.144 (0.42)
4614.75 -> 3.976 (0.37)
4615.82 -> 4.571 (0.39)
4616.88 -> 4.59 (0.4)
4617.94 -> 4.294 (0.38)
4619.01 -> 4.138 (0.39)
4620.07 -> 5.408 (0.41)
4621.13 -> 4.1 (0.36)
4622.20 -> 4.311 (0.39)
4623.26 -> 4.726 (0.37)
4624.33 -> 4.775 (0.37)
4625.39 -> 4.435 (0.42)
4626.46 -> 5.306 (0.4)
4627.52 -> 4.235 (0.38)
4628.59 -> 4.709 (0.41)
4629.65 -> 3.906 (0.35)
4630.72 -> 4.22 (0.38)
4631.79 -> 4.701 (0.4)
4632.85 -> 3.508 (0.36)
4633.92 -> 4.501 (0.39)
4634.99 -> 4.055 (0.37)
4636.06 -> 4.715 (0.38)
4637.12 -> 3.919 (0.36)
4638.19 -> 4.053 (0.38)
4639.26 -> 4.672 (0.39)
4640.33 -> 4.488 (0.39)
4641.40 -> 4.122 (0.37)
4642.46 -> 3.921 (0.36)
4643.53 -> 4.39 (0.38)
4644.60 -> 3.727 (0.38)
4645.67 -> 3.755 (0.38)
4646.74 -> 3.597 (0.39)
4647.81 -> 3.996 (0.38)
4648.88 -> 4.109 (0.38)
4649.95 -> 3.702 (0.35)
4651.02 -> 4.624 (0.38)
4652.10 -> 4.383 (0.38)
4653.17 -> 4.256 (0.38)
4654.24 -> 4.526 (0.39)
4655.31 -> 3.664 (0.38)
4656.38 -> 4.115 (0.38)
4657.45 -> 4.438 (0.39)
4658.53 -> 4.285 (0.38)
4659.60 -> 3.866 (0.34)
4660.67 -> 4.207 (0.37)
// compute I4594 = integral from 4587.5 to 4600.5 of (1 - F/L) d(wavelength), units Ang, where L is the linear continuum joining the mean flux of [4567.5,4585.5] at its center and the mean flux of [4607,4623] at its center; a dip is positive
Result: 0.97 Ang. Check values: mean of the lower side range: 4.31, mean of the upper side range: 4.4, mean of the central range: 4.03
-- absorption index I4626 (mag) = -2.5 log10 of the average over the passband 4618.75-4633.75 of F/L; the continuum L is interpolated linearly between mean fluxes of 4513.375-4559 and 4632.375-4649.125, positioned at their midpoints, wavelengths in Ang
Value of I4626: -0.10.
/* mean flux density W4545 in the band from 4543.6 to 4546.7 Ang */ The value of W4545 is 3.79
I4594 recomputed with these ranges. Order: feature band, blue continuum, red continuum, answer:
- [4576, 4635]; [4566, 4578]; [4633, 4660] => 1.0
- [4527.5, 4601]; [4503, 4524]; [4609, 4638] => 4.9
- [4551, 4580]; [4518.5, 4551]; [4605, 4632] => -1.0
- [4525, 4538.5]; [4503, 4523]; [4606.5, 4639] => 2.2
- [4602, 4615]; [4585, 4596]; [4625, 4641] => 0.0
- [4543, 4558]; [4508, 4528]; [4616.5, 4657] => 1.0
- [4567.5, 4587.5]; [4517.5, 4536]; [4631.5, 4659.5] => -1.6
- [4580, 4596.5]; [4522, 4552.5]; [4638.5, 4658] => -0.4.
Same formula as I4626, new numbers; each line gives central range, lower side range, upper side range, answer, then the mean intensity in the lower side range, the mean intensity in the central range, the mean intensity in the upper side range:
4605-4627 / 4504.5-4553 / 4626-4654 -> -0.07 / 4.08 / 4.45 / 4.21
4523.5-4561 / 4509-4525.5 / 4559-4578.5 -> 0.10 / 4.3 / 3.95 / 4.38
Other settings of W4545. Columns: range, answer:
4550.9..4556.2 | 3.98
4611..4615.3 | 4.38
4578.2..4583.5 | 4.22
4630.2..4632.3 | 4.45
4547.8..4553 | 4.07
